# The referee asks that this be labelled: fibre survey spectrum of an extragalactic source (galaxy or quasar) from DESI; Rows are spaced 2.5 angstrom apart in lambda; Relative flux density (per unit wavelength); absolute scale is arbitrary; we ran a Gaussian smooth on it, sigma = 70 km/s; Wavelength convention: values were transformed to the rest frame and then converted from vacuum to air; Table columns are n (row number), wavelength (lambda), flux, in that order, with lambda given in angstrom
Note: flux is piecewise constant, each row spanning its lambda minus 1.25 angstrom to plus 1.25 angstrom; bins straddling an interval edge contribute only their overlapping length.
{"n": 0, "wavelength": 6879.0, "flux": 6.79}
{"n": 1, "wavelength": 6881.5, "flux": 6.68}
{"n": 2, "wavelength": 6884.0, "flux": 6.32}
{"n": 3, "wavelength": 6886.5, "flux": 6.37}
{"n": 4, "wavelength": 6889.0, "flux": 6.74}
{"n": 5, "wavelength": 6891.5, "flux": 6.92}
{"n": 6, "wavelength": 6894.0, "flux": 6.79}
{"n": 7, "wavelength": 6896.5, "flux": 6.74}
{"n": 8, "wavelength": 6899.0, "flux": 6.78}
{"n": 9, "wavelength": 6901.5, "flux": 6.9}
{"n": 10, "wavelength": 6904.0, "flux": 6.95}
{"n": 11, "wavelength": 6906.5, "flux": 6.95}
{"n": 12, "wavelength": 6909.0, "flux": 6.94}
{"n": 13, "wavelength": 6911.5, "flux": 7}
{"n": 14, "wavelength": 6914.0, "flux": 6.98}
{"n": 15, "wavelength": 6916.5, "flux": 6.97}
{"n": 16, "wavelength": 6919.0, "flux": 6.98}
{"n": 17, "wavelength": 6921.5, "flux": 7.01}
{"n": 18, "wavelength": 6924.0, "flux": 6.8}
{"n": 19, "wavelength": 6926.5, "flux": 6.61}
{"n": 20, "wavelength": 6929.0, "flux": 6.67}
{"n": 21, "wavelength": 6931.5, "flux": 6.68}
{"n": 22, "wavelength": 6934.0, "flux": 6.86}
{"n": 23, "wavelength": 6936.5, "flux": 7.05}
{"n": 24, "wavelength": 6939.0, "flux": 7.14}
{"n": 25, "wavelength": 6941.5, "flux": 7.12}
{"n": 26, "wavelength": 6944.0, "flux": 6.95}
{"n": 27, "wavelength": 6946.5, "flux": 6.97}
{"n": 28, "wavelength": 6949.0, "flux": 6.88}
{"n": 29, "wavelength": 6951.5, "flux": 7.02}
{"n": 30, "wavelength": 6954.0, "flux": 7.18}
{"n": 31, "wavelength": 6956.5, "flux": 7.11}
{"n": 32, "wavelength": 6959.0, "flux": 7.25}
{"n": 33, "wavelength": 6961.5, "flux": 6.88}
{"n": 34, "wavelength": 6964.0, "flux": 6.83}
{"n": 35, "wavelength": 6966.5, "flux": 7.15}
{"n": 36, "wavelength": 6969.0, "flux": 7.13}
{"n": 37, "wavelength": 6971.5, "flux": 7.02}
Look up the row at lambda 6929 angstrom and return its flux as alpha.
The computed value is 6.67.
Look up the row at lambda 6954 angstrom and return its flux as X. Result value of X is 7.18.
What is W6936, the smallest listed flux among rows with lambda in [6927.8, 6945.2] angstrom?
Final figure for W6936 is 6.67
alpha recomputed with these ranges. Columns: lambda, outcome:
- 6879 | 6.79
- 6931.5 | 6.68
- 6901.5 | 6.9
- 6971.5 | 7.02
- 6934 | 6.86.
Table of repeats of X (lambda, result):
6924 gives 6.8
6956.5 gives 7.11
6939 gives 7.14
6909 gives 6.94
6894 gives 6.79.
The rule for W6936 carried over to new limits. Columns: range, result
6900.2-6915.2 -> 6.9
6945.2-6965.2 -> 6.83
